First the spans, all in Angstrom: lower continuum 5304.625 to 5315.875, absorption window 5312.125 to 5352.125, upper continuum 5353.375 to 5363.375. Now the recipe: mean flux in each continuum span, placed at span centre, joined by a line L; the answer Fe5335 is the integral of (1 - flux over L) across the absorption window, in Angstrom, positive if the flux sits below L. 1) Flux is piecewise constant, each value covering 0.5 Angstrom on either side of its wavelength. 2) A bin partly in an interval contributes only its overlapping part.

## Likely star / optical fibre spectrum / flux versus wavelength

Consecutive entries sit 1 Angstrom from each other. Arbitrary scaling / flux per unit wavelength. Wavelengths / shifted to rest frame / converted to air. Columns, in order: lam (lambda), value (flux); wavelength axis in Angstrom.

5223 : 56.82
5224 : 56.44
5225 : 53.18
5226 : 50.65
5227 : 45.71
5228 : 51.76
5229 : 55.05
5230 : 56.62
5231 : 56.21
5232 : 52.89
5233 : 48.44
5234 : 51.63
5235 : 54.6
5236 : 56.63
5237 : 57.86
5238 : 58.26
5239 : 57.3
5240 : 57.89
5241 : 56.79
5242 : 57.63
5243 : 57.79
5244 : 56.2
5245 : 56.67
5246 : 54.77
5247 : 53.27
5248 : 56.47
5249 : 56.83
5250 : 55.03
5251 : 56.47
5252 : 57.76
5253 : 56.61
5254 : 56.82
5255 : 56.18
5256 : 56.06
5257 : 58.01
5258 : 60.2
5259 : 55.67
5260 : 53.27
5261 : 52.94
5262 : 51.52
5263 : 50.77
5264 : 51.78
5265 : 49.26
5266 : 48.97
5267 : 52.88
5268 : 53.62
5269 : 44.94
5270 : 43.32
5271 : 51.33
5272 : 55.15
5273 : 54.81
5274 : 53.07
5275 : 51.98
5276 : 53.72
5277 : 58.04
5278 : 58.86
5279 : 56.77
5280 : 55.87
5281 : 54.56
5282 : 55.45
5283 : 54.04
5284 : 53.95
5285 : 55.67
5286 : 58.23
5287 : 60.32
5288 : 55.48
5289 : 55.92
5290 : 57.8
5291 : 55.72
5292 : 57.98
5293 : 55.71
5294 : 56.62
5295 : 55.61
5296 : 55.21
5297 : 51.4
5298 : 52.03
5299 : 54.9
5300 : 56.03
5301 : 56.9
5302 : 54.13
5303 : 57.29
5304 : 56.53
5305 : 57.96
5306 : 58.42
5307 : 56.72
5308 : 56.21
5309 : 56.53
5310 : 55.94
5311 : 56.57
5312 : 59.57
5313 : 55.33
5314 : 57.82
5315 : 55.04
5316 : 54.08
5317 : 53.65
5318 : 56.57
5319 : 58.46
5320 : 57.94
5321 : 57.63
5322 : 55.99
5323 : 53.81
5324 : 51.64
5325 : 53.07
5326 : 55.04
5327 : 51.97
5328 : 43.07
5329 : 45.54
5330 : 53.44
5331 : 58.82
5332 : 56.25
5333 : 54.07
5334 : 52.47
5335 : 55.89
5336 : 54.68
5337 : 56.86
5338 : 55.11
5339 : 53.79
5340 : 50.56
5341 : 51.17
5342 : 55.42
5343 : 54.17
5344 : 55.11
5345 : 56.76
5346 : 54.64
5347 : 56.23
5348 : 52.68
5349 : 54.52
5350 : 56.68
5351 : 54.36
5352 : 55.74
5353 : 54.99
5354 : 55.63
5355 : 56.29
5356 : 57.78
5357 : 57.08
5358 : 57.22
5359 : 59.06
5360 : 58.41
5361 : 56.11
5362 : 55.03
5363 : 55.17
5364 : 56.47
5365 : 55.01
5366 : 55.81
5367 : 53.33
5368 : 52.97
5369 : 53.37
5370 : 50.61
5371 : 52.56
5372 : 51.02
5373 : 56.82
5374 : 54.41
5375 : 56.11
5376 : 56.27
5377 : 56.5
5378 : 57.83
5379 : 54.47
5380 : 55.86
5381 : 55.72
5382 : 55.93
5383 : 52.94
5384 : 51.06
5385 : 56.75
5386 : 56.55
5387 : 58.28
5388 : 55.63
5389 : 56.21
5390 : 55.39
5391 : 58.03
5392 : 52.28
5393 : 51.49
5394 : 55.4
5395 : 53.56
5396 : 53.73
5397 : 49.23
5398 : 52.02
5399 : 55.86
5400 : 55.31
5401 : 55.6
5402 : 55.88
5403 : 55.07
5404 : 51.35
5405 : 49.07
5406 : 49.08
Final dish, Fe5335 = 1.66 Angstrom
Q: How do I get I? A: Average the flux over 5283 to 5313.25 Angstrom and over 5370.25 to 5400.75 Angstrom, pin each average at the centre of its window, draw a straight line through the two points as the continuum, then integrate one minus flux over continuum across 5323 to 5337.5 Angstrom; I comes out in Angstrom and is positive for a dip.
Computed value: 0.7 Angstrom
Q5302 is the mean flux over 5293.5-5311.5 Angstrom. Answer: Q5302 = 55.8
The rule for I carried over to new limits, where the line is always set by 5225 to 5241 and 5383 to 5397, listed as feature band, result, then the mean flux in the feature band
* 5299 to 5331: -0.4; 55.2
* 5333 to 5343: 0.1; 54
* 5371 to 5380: -0.1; 55.3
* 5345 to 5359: -0.3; 55.8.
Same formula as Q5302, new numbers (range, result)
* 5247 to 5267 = 54.7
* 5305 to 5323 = 56.6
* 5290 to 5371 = 55.1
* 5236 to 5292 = 55.1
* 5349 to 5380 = 55.4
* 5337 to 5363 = 55.4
